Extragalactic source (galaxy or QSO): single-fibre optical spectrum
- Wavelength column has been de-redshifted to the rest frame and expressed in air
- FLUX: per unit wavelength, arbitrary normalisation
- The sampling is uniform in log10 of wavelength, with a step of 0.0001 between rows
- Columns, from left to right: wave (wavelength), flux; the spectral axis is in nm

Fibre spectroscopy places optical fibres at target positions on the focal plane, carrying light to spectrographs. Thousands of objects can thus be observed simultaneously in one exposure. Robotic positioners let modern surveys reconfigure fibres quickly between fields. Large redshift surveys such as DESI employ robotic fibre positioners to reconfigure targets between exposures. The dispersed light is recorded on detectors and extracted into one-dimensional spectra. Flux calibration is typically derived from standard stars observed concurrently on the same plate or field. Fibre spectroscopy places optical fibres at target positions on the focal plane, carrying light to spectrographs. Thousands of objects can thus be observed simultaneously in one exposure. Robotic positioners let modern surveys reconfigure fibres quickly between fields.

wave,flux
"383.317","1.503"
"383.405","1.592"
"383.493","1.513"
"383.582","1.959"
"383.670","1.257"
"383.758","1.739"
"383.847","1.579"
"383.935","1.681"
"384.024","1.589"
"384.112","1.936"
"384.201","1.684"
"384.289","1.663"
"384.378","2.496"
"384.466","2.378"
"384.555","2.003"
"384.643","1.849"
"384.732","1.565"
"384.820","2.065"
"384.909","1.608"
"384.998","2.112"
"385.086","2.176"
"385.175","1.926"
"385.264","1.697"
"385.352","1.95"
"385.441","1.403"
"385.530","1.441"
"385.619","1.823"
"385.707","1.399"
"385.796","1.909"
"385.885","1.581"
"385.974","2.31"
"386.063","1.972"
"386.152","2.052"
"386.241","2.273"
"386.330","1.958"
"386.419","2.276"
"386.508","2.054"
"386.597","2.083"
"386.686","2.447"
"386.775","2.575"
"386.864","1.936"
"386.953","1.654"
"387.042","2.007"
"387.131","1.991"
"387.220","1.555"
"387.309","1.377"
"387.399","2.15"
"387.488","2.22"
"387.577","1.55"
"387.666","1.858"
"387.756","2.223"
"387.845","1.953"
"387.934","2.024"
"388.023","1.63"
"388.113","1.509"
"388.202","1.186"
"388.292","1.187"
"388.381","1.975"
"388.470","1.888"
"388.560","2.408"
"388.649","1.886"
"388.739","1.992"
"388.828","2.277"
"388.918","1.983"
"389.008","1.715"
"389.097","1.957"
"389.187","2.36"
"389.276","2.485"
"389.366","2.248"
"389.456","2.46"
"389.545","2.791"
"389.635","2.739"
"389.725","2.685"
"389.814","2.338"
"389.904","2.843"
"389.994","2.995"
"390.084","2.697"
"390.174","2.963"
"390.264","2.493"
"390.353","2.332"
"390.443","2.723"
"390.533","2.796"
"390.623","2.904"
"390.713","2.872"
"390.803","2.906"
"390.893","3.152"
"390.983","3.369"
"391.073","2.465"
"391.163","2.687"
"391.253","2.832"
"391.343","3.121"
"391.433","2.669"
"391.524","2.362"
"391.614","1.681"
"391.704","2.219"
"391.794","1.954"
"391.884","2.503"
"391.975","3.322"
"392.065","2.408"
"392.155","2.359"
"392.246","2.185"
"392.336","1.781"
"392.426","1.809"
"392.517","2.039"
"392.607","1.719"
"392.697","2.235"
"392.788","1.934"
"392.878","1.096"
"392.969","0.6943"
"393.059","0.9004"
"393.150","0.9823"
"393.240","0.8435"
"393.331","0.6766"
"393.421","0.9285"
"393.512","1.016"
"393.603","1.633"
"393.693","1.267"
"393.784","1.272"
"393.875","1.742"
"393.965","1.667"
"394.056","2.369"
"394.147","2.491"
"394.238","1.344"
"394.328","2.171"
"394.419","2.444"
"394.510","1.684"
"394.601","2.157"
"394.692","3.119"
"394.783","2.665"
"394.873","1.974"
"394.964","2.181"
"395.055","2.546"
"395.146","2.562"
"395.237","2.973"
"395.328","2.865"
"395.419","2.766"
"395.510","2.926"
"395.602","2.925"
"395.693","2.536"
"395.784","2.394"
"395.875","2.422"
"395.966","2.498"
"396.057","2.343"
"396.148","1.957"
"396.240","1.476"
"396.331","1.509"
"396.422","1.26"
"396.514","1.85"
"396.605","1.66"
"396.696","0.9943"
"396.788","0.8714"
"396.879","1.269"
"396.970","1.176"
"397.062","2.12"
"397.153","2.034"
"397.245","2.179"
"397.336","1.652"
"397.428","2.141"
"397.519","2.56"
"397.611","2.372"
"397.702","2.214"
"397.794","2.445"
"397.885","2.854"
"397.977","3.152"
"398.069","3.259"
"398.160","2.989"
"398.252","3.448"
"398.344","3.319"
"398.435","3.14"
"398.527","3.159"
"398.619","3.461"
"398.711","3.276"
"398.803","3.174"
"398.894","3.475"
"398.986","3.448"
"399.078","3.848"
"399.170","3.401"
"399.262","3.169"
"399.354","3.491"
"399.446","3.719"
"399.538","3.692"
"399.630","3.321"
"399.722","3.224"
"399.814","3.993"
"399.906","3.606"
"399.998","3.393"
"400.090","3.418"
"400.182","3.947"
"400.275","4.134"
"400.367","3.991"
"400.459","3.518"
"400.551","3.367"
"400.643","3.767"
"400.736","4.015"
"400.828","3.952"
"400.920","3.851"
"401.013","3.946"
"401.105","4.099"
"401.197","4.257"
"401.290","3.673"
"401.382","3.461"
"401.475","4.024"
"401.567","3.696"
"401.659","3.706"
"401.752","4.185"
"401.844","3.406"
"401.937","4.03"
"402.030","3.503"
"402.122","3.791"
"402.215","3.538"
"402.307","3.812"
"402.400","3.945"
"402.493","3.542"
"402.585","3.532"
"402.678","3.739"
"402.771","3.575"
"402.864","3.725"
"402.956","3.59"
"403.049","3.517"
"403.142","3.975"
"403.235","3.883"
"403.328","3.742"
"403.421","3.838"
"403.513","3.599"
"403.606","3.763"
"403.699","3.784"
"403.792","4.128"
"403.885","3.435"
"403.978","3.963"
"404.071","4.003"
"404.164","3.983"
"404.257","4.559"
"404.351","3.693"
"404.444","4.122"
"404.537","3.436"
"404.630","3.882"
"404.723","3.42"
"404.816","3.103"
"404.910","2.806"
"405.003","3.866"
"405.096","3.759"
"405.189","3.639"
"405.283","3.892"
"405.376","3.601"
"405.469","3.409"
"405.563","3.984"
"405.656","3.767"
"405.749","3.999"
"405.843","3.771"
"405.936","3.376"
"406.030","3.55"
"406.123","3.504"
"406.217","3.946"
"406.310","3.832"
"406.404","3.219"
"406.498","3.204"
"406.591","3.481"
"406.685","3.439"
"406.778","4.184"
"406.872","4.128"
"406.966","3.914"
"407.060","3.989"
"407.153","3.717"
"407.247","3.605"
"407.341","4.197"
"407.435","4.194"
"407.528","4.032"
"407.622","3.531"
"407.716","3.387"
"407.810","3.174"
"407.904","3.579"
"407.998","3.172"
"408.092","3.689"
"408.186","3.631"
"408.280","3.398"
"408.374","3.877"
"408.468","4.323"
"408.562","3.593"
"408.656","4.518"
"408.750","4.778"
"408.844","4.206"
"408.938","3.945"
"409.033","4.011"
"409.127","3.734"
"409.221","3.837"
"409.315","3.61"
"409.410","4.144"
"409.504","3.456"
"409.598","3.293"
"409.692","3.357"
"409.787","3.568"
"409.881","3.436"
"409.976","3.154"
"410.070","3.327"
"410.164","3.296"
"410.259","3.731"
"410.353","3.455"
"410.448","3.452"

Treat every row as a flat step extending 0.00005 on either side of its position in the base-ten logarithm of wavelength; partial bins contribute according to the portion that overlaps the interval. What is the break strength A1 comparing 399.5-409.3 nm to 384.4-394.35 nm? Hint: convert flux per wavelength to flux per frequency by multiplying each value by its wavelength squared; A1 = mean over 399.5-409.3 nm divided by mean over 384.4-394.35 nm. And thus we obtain 1.98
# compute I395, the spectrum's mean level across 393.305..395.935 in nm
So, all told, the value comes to 2.14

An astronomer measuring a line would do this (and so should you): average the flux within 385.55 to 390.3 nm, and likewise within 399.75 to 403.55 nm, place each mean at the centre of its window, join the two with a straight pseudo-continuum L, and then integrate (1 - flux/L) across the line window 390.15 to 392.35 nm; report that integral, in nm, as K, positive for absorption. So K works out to -0.11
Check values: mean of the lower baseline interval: 2.09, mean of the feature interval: 2.61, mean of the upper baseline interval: 3.76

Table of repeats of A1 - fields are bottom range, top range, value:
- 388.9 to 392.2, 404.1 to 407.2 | 1.55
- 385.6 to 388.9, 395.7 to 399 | 1.30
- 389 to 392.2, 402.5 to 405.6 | 1.53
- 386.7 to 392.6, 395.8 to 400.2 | 1.23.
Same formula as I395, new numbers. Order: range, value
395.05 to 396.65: 2.3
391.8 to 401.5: 2.56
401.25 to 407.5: 3.74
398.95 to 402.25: 3.71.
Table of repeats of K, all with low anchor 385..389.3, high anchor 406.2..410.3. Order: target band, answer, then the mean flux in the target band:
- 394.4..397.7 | 0.66 nm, 2.14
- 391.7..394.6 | 0.82 nm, 1.74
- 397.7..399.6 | -0.24 nm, 3.27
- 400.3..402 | -0.39 nm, 3.83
